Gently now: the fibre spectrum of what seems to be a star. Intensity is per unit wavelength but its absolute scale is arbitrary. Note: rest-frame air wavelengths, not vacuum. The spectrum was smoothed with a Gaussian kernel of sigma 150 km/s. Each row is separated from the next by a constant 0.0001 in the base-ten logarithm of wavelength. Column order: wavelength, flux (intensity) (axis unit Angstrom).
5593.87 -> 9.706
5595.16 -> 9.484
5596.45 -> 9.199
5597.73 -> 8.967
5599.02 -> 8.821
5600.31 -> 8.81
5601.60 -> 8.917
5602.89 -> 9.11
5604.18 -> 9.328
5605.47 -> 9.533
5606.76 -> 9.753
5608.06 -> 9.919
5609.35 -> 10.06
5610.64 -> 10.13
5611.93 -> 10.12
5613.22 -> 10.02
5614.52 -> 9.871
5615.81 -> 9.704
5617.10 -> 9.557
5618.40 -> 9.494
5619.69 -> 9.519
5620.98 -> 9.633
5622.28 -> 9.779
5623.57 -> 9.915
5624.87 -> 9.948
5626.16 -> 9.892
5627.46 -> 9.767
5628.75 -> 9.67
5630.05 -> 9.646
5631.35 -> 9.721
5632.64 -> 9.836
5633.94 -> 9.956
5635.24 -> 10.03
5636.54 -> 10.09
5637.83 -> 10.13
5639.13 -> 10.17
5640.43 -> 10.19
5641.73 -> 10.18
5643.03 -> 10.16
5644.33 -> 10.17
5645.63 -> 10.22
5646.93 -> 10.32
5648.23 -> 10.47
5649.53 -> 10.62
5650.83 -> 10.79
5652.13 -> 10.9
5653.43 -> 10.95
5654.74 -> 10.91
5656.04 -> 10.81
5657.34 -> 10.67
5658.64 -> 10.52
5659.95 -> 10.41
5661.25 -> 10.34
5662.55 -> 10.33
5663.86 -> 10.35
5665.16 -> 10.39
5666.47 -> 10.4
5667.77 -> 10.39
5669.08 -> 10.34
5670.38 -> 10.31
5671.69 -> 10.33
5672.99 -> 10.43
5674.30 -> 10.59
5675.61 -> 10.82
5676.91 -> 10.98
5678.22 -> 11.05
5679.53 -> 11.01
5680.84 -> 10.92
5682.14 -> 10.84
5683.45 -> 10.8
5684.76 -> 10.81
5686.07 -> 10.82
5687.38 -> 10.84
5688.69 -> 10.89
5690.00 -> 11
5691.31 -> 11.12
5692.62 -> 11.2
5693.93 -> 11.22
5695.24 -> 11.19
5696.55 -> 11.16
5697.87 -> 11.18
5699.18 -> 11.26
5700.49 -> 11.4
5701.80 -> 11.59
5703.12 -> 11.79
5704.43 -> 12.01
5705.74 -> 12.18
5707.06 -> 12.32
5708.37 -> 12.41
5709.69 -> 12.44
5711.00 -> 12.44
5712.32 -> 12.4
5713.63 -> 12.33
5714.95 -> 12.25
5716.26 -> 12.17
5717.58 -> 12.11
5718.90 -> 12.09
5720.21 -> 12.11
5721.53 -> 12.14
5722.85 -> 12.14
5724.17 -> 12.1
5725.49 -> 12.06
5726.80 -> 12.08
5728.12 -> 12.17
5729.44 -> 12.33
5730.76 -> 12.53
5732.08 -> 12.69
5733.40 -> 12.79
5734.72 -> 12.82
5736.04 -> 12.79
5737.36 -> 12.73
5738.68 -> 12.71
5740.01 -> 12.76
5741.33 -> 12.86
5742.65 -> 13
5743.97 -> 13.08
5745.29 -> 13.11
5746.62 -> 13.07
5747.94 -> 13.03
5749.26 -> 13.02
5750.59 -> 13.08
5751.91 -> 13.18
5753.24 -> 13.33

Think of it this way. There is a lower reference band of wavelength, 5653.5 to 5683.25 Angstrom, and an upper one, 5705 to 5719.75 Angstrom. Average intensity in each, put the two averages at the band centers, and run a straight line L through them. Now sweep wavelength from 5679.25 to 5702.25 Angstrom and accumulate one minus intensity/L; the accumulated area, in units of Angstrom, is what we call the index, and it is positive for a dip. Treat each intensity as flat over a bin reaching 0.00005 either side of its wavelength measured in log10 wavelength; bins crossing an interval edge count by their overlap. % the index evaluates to 0.8 Angstrom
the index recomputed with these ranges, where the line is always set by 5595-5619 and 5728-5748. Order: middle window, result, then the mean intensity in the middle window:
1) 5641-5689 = 1.6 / 10.6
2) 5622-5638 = 0.3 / 9.87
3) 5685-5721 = 0.7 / 11.7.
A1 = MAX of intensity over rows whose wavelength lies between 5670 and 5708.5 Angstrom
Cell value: 12.41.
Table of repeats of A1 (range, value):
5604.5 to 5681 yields 11.05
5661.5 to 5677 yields 10.98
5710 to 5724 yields 12.44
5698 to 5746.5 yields 13.11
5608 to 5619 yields 10.13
